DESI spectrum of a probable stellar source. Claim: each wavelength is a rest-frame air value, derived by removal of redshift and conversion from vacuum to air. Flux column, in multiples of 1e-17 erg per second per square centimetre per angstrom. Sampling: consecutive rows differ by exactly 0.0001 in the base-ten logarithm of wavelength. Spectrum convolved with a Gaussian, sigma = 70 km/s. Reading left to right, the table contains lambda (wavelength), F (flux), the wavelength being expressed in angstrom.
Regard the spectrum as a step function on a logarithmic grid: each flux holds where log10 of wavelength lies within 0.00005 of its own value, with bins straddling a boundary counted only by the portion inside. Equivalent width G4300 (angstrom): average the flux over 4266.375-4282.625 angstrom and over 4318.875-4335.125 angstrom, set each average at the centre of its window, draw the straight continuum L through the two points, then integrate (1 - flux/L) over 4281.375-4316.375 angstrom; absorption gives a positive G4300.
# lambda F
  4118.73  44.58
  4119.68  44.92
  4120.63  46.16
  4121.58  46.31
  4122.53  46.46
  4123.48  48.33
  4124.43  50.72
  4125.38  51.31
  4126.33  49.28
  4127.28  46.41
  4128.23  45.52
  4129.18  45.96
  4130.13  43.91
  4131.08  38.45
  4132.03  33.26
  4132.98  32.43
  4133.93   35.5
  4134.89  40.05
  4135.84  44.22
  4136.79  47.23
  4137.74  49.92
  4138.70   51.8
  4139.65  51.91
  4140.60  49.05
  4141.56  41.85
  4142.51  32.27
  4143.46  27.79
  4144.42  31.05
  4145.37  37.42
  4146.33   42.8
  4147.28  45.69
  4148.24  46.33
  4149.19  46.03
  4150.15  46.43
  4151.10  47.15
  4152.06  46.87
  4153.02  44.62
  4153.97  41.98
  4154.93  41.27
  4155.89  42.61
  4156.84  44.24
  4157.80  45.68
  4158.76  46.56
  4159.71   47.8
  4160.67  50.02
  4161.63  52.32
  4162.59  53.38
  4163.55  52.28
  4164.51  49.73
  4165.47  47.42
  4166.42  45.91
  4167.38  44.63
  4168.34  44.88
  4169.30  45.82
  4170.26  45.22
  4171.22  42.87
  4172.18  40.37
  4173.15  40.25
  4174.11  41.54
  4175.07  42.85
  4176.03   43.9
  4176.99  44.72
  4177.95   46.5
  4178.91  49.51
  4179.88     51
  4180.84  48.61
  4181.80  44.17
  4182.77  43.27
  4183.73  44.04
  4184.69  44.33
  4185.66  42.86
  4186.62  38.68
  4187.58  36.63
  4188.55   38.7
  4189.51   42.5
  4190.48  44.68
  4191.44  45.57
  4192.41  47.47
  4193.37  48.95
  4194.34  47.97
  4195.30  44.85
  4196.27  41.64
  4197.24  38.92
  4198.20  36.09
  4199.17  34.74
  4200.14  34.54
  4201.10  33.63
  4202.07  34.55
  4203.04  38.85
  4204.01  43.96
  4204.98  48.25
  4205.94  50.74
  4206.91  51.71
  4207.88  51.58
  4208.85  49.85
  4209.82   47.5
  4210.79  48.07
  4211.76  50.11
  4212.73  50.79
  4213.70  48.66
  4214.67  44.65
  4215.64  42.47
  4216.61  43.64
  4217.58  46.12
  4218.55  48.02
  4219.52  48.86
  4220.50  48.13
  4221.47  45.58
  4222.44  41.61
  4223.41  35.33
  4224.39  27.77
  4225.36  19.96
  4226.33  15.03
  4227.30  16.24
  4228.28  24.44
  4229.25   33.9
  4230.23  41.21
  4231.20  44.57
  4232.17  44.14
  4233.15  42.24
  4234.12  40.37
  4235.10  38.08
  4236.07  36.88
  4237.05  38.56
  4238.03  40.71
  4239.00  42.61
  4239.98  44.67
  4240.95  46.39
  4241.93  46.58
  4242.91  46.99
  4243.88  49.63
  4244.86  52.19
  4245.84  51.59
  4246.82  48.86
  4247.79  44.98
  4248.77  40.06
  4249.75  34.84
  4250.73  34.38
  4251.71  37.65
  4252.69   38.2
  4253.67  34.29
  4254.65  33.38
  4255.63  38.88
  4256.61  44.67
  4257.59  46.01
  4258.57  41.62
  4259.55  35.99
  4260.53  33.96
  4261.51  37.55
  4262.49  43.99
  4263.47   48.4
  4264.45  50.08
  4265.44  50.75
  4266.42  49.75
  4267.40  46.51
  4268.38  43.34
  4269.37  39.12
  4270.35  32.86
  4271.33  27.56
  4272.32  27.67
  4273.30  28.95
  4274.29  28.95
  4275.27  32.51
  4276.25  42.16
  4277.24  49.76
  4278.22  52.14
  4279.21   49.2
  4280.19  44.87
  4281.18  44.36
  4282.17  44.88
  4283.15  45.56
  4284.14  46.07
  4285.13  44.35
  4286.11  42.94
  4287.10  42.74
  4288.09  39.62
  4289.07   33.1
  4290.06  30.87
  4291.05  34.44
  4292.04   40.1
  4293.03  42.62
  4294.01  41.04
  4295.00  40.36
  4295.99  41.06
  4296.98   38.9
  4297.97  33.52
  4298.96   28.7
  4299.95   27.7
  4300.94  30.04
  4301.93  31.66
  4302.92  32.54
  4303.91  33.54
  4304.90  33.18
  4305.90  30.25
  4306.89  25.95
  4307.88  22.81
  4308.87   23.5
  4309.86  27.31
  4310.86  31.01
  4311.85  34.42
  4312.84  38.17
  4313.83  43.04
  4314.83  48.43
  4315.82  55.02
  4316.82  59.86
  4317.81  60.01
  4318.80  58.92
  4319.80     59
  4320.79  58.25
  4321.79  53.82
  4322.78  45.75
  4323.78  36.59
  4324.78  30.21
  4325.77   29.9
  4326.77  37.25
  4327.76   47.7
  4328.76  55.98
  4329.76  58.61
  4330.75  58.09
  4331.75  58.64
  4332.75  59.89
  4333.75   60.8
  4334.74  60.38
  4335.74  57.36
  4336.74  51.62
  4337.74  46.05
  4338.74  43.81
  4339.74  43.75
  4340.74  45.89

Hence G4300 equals 6.4 angstrom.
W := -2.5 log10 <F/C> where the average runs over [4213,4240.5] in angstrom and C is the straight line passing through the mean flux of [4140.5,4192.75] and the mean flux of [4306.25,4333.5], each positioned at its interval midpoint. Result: 0.15 mag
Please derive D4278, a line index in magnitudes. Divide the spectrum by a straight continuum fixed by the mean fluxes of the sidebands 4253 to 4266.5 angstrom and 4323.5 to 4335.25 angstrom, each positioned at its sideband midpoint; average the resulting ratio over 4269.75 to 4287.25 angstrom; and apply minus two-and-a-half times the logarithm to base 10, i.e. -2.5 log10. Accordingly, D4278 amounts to 0.09 mag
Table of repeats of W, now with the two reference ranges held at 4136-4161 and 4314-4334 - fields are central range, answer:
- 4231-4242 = 0.141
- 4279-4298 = 0.210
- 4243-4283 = 0.176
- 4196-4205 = 0.215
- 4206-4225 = 0.026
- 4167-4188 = 0.032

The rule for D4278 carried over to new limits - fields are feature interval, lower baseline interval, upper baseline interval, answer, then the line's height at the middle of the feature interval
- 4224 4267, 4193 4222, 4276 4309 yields 0.04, 41.7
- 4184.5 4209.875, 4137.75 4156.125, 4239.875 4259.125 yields 0.00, 42.9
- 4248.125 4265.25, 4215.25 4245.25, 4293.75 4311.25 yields -0.09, 36.8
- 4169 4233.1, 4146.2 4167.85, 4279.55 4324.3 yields 0.06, 44.7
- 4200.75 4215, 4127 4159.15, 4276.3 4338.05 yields -0.08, 42.8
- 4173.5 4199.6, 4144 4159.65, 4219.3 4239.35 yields -0.08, 40.4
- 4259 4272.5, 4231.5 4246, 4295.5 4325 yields 0.03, 42.2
